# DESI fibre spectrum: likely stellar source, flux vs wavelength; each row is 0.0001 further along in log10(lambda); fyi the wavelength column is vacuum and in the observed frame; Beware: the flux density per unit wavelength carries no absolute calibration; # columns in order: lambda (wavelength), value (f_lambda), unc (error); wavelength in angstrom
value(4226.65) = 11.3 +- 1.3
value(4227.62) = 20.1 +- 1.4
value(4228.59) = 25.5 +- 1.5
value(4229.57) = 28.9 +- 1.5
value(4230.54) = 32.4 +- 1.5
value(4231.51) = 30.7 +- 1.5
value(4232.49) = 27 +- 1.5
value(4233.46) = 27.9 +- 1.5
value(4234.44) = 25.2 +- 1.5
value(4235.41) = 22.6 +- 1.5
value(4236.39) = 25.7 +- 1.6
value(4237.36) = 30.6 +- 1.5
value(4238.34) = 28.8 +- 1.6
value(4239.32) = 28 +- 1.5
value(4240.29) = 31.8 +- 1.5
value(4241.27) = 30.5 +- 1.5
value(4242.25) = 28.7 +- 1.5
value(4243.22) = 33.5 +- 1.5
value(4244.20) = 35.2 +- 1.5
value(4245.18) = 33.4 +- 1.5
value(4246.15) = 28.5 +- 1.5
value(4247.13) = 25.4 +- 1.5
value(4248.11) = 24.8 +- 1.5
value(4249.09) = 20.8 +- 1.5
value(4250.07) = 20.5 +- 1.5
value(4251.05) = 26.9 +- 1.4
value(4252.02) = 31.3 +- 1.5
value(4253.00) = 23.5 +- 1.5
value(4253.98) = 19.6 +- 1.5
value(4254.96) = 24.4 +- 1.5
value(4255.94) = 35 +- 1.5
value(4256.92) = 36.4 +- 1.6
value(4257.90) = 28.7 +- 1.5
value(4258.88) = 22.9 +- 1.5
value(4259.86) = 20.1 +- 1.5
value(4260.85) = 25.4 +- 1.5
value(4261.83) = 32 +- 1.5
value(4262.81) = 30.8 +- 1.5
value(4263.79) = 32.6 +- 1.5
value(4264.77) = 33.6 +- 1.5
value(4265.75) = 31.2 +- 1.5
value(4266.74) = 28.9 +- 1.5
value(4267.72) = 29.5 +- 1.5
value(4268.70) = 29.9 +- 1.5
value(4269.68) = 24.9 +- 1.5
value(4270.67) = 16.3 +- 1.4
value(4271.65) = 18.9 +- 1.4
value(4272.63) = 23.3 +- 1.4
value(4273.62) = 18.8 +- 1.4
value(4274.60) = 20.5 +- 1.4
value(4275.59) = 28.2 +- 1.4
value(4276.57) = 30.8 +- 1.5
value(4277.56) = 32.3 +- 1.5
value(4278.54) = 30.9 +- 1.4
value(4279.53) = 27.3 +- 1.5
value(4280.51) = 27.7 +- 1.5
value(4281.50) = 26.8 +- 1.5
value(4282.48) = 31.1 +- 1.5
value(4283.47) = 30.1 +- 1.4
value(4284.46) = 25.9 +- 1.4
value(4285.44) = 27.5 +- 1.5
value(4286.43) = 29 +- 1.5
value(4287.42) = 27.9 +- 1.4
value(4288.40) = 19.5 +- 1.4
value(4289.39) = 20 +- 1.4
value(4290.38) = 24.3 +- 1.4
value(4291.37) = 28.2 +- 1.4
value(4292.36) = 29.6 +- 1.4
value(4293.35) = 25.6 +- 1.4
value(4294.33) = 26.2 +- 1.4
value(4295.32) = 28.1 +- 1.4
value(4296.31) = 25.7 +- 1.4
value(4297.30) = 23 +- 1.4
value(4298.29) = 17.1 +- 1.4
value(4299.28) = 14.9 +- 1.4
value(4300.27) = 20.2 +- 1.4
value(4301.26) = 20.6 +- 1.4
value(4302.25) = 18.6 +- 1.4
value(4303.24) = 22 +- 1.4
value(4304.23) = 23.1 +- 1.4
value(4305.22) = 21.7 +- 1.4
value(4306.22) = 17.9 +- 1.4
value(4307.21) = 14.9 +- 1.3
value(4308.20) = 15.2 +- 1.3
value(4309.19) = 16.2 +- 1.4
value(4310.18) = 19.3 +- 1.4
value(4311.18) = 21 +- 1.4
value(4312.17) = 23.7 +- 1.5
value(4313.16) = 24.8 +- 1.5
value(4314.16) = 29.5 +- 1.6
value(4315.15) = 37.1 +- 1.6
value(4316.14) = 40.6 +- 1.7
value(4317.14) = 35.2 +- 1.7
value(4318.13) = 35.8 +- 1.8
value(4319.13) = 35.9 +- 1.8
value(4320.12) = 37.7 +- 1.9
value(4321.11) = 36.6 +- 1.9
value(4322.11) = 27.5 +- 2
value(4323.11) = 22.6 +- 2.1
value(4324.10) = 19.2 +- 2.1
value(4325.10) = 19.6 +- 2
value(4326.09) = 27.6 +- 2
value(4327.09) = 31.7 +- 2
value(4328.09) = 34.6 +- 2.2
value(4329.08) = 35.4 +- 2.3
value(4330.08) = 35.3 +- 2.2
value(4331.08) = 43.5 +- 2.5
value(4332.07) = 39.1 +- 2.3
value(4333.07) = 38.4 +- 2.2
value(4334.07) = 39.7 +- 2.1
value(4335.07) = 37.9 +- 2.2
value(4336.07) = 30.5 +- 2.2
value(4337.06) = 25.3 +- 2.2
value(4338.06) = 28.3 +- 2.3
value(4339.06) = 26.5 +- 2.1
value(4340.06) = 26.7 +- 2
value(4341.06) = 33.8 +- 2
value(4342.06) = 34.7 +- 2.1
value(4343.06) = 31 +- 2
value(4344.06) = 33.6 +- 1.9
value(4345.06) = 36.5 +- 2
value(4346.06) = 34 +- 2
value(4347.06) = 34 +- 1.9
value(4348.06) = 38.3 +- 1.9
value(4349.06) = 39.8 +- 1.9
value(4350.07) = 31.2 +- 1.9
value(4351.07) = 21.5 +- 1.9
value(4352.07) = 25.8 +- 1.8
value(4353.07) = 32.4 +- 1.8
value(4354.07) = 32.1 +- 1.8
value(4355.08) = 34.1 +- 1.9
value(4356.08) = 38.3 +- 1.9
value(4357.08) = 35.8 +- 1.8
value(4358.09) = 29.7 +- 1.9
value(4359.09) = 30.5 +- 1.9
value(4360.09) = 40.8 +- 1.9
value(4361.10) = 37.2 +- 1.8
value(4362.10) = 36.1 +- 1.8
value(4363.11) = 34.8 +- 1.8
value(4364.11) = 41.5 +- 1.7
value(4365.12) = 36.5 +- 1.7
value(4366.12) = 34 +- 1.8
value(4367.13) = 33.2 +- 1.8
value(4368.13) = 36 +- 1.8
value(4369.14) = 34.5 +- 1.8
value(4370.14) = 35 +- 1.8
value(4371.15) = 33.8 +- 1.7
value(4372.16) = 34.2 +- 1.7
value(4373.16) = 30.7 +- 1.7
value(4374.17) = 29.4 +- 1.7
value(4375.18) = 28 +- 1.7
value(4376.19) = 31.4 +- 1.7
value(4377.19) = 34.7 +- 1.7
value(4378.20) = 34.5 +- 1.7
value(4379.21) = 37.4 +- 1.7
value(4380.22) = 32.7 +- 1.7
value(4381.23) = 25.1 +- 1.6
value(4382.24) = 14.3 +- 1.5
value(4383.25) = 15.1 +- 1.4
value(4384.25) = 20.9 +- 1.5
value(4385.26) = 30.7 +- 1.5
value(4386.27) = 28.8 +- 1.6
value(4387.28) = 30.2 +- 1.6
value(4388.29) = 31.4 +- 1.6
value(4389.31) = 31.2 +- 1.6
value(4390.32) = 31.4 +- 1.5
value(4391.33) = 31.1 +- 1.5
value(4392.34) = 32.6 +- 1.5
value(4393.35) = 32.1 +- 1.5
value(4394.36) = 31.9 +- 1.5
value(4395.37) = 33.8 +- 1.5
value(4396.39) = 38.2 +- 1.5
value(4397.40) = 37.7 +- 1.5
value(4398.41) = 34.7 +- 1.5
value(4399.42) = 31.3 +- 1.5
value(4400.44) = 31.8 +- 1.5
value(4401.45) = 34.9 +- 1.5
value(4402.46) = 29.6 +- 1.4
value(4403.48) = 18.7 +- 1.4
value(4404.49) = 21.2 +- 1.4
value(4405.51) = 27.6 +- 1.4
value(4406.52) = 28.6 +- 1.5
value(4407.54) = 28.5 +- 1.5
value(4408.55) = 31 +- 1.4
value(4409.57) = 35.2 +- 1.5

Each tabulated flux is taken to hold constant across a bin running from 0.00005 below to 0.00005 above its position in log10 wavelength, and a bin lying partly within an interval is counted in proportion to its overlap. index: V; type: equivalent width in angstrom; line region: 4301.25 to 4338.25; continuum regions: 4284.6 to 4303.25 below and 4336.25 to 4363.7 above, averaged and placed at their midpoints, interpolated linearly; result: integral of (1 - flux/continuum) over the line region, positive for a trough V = -0.8 angstrom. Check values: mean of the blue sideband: 23.7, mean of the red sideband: 32.7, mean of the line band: 28.6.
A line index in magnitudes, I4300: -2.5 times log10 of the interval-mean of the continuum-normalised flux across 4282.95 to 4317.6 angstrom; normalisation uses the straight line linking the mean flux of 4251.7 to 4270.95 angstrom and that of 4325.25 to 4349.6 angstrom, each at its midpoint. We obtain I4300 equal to 0.27 mag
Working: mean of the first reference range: 27.9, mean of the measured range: 24.1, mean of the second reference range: 33.8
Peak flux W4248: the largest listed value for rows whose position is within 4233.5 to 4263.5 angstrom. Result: 36.4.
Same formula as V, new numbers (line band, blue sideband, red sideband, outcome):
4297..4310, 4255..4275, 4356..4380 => 4.8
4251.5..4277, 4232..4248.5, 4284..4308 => -0.6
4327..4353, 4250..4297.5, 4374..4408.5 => -4.4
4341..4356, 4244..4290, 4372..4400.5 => -1.8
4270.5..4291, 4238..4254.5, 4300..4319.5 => 0.2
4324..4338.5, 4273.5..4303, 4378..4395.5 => -3.2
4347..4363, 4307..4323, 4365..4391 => -2.1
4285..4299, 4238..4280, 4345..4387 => 1.9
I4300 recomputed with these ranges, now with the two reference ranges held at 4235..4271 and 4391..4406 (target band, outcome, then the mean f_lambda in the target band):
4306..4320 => 0.10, 26.7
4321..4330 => 0.05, 28.3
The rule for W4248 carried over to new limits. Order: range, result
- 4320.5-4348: 43.5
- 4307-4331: 40.6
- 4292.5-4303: 28.1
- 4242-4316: 37.1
